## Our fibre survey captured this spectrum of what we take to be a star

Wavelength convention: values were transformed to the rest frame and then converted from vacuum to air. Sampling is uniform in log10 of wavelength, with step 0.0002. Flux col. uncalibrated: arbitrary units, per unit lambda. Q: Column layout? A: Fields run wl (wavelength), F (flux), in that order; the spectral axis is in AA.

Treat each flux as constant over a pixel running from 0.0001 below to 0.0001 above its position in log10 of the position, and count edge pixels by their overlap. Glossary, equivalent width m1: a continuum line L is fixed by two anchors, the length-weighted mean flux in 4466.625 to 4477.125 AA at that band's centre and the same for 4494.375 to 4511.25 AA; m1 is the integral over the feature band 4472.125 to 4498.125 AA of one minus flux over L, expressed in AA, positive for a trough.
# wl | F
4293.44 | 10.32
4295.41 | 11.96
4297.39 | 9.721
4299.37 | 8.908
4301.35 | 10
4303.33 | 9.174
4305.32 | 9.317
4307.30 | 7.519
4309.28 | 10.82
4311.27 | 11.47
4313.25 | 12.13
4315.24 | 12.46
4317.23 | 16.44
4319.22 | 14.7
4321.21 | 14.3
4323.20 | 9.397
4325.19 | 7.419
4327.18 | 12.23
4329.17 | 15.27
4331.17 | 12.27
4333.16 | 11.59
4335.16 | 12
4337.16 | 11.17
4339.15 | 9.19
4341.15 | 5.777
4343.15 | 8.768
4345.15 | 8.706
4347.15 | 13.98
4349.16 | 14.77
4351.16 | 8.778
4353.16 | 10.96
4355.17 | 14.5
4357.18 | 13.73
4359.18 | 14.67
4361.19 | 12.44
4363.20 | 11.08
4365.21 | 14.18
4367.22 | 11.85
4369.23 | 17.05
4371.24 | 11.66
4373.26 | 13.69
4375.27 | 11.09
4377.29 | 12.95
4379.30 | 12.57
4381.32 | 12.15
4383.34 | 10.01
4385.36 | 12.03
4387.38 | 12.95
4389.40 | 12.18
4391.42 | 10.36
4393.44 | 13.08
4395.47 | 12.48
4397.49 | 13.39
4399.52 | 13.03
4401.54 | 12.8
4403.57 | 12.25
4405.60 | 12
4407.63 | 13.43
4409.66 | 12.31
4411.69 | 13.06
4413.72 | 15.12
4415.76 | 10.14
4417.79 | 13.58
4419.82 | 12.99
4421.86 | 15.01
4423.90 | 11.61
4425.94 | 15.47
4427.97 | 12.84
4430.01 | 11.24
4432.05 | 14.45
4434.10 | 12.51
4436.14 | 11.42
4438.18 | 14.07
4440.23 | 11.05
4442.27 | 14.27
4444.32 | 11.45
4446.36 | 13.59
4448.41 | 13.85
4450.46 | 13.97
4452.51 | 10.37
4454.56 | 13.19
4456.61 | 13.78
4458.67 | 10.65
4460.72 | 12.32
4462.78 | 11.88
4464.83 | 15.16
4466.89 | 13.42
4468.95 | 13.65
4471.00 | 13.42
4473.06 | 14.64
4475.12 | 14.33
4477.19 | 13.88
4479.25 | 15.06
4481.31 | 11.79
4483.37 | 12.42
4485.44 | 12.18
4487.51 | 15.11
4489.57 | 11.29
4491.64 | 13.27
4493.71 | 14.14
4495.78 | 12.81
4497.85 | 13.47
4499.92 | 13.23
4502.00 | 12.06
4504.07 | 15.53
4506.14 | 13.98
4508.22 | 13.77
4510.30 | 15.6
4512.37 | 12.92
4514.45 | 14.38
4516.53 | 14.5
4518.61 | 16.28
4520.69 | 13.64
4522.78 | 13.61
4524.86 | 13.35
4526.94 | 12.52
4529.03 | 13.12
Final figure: 0.9 AA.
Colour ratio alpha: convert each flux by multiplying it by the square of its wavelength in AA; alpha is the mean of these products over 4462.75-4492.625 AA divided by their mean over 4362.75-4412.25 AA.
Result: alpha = 1.12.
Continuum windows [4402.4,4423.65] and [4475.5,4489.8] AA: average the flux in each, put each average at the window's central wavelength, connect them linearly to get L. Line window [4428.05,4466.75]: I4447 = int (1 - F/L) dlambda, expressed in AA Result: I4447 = 1.0 AA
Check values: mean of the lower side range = 12.9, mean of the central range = 12.8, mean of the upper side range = 13.3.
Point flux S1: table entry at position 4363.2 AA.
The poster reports 11.08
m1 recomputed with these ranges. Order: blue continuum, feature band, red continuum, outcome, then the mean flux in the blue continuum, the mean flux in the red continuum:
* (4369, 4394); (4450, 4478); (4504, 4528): 0.5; 12.3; 14.1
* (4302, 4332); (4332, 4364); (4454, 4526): 1.6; 11.6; 13.6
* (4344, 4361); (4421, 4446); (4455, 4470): -0.2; 12.5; 13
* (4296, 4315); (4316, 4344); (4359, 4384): -1.3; 10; 12.7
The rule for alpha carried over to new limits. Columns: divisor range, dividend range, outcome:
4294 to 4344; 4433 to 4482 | 1.27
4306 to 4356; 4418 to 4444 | 1.19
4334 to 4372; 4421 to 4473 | 1.14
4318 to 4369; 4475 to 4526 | 1.24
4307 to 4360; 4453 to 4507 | 1.21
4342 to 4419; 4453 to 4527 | 1.14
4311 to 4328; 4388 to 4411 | 1.05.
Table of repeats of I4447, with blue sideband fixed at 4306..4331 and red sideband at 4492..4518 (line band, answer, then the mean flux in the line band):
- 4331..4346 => 2.92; 9.82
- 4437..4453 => 0.46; 12.9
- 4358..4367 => -0.40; 13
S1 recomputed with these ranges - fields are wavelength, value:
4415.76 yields 10.14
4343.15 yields 8.768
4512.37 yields 12.92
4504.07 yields 15.53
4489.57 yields 11.29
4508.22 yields 13.77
